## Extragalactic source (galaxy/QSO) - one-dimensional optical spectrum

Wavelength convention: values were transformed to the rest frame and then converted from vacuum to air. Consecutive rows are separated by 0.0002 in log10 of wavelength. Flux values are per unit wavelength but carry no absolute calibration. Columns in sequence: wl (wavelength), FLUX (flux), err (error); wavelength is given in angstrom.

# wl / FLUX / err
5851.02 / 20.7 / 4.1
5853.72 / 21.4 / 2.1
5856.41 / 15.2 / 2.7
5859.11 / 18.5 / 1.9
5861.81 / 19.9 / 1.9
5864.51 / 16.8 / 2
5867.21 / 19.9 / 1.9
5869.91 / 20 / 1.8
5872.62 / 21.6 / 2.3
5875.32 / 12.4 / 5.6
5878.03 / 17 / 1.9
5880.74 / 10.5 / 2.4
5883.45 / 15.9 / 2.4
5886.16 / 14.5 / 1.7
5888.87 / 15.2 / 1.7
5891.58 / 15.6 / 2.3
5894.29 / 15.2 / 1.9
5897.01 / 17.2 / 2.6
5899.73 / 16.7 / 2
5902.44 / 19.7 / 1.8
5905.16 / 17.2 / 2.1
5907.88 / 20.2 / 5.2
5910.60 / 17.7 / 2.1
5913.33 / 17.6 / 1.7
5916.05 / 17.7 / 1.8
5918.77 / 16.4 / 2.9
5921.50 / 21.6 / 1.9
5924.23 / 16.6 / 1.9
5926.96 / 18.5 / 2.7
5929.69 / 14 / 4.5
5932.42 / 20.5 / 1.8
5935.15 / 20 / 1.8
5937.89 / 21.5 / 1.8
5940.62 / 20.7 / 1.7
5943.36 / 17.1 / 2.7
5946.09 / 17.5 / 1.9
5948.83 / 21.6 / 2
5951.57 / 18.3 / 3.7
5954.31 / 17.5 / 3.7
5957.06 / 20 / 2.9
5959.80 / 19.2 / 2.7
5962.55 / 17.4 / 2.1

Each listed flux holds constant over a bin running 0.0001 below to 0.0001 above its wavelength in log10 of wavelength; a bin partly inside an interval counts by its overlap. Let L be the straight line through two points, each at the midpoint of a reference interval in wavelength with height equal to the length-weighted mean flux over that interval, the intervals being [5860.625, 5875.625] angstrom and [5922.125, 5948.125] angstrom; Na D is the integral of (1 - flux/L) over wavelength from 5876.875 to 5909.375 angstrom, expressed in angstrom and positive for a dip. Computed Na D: 4.37 angstrom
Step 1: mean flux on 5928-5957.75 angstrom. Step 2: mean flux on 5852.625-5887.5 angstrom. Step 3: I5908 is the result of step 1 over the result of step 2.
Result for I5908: 1.1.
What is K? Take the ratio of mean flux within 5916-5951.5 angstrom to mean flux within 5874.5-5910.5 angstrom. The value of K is 1.17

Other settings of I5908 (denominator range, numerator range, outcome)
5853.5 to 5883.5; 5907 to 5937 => 1.05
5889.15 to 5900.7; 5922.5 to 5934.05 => 1.10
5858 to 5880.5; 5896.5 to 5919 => 1.00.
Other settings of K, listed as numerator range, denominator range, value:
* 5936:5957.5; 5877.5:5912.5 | 1.18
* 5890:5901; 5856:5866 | 0.90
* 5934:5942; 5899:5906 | 1.15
